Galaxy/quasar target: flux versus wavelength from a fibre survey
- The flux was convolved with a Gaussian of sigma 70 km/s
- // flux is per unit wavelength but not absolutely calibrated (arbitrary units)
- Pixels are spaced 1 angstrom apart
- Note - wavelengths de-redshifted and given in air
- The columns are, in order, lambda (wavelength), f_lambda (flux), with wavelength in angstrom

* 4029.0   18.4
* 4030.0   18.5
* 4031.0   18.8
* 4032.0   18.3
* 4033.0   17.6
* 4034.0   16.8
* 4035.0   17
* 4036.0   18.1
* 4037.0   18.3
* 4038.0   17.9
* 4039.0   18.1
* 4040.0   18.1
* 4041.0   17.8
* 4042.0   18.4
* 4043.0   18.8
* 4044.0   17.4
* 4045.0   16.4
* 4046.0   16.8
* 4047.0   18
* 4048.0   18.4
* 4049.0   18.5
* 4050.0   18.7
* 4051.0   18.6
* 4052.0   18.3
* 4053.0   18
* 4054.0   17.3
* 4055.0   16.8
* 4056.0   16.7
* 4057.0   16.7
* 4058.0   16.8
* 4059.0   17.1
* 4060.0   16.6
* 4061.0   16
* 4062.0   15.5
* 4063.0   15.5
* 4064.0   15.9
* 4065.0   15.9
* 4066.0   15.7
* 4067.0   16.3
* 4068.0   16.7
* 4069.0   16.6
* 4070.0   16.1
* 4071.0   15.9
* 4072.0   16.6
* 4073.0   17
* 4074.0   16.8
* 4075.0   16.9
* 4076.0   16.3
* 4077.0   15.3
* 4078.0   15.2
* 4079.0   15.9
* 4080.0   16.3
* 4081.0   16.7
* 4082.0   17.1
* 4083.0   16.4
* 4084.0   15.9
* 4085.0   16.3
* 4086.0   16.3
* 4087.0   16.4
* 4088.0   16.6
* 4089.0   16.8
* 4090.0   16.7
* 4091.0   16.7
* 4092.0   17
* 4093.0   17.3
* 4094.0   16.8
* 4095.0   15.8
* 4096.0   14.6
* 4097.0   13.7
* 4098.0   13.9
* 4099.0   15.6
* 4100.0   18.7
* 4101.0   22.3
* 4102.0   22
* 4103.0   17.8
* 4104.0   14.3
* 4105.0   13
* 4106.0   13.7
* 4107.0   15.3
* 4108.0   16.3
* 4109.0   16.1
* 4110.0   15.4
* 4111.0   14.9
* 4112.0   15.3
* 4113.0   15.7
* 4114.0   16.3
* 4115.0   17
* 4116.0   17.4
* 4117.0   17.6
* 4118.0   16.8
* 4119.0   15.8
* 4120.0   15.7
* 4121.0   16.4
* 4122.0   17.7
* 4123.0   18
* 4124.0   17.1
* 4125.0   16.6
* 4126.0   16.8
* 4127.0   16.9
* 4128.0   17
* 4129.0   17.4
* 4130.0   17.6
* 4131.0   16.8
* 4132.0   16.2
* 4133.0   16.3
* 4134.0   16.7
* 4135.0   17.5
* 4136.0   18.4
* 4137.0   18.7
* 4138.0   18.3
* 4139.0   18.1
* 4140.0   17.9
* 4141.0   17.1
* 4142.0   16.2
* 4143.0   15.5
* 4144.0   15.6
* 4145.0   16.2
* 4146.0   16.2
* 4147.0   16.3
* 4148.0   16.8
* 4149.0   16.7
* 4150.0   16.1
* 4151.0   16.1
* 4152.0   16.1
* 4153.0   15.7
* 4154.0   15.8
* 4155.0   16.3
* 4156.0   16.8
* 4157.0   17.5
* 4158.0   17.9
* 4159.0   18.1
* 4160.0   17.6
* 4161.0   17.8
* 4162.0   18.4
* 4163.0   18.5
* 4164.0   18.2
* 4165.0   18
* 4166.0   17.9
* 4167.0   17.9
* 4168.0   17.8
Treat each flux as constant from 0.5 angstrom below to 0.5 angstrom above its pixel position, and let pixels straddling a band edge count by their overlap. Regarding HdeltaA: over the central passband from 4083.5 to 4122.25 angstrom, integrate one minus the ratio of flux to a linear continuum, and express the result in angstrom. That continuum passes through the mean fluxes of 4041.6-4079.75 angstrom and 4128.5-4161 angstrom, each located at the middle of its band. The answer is 1.2 angstrom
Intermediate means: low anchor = 16.8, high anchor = 16.9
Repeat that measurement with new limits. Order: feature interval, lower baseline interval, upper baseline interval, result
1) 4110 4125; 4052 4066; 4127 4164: 0.3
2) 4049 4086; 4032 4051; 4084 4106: 1.3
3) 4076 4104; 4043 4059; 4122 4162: 1.1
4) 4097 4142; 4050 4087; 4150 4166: 0.4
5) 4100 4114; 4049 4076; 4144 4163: 0.3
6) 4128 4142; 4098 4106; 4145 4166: -0.2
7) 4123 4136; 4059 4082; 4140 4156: -0.6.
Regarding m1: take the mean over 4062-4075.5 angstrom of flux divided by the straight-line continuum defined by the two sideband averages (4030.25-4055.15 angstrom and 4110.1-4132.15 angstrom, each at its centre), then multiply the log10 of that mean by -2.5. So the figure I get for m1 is 0.08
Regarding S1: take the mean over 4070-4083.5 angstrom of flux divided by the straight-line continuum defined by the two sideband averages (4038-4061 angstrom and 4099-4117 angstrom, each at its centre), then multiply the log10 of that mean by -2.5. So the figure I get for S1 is 0.05 mag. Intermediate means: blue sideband 17.6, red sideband 16.6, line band 16.3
